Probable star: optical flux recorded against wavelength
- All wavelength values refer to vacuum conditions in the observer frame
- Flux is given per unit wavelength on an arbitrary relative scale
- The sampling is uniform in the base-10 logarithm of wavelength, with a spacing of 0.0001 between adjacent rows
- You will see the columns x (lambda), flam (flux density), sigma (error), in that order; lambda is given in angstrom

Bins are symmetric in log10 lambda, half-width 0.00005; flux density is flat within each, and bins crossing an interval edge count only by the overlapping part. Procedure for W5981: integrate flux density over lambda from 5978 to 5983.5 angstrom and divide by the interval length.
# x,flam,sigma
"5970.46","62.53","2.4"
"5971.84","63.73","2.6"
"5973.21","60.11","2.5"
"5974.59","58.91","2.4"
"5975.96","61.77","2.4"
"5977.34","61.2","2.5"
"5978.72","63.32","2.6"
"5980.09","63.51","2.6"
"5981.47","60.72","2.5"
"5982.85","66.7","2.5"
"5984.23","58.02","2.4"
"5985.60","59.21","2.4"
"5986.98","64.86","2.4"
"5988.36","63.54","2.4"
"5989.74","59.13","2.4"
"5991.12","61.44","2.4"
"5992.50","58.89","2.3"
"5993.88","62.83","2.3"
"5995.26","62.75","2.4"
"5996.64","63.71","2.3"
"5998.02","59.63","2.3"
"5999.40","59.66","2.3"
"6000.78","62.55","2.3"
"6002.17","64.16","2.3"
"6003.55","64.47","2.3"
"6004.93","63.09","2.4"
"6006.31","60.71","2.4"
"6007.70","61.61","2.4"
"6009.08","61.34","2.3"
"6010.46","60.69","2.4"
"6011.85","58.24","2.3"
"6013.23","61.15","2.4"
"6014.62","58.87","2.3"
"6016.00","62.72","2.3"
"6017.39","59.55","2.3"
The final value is 63.5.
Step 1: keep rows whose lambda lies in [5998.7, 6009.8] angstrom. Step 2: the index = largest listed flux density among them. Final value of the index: 64.47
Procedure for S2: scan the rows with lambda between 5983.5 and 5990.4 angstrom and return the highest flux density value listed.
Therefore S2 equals 64.86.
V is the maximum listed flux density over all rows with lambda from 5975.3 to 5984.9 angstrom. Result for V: 66.7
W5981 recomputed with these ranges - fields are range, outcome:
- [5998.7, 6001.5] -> 61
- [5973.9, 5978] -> 60.6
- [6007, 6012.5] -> 60.4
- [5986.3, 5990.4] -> 62.5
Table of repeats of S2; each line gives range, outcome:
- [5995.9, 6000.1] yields 63.71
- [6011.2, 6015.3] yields 61.15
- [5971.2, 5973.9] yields 63.73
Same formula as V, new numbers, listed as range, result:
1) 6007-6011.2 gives 61.61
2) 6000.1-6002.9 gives 64.16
